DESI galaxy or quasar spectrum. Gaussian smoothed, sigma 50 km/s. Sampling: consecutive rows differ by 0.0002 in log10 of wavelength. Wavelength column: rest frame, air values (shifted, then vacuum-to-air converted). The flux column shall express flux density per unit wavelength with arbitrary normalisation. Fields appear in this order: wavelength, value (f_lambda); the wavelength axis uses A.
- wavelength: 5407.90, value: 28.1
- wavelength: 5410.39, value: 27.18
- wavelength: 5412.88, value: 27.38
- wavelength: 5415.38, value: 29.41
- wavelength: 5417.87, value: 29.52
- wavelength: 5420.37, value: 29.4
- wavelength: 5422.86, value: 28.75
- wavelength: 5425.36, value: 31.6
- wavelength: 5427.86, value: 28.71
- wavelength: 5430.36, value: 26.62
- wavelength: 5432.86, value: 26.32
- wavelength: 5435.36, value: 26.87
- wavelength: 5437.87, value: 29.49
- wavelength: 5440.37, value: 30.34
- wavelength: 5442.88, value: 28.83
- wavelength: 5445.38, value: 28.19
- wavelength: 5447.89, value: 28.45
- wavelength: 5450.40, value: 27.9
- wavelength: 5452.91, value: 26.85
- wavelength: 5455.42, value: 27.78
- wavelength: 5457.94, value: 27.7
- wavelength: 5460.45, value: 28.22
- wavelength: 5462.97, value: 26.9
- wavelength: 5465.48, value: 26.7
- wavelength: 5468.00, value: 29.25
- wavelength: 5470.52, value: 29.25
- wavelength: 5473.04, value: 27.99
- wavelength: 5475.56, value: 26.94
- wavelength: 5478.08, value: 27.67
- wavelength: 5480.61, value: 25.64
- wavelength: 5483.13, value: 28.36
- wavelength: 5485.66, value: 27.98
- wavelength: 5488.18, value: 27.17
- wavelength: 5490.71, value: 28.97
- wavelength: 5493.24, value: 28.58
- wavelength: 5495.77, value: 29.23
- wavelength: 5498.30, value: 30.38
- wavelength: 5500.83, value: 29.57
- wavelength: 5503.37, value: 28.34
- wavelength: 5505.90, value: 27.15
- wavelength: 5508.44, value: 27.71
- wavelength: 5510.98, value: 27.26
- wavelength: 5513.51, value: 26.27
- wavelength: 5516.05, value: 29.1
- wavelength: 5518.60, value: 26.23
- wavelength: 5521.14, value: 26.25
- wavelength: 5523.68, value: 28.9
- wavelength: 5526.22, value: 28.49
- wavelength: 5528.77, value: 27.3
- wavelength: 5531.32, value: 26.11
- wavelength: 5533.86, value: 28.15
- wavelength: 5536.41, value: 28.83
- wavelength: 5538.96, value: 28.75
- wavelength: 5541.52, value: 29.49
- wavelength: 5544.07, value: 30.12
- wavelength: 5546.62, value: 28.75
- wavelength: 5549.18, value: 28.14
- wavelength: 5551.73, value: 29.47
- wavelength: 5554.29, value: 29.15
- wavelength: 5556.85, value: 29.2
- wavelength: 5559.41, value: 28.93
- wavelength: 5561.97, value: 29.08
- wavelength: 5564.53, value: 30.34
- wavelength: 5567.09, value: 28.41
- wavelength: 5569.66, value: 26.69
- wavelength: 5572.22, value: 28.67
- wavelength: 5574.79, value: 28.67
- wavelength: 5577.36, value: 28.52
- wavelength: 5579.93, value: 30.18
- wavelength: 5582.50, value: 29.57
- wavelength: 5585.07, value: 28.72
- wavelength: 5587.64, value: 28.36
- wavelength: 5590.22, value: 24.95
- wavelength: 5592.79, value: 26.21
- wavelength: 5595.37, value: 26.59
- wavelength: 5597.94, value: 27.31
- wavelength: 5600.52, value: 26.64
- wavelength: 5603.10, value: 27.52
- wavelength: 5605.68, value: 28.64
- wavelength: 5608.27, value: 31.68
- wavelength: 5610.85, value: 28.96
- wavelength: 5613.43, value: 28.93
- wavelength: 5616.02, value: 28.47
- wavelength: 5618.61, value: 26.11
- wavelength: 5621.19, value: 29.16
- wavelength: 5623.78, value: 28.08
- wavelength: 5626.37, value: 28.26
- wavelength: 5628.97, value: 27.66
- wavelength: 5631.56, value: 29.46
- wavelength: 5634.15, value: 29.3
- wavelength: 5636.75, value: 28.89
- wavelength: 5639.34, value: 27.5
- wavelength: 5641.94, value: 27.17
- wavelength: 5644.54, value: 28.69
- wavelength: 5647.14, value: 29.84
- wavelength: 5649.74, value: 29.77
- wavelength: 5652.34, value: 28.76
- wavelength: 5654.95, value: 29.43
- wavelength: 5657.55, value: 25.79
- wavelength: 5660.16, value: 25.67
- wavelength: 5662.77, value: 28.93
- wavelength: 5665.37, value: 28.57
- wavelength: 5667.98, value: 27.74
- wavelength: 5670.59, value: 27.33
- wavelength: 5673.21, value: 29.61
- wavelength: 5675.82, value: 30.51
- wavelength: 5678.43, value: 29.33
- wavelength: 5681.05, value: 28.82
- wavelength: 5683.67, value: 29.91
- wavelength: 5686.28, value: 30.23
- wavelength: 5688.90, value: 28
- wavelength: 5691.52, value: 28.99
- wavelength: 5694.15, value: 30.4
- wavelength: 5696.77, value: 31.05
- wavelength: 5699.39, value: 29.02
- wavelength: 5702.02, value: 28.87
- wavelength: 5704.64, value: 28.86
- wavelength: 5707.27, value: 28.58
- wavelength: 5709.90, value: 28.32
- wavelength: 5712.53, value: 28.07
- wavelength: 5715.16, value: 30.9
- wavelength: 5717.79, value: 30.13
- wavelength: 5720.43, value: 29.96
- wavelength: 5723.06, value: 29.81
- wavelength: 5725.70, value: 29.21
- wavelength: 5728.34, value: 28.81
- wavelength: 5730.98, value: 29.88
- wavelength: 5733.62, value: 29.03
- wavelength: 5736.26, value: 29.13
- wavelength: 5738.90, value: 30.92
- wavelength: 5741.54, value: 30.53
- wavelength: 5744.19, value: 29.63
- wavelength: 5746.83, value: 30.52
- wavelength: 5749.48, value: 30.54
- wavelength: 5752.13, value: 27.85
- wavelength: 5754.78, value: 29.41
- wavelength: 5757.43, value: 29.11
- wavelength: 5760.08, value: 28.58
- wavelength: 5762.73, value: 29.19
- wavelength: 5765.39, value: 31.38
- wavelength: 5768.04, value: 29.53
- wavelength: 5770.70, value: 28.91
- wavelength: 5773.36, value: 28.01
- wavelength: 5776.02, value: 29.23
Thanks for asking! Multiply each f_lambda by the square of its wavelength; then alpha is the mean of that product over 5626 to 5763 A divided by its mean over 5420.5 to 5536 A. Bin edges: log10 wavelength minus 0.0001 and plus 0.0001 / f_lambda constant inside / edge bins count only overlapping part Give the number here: 1.12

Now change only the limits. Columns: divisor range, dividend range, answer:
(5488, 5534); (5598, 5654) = 1.06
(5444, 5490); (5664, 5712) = 1.14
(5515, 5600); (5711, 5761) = 1.11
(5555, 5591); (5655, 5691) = 1.03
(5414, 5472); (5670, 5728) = 1.13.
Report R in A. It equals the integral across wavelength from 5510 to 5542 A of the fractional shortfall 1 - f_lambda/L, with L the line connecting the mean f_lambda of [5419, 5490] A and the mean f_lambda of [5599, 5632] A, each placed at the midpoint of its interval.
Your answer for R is 0.5 A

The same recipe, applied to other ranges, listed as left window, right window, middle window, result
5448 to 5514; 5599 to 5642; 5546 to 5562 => -0.4 A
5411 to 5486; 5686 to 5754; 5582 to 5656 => 1.8 A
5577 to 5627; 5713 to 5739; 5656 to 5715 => 0.7 A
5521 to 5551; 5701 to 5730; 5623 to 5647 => 0.4 A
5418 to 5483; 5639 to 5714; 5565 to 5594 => 0.3 A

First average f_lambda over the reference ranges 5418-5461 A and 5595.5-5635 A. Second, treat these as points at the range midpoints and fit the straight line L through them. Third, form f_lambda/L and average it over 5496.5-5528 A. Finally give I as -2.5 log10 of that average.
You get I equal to 0.02 mag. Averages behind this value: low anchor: 28.4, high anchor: 28.4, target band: 28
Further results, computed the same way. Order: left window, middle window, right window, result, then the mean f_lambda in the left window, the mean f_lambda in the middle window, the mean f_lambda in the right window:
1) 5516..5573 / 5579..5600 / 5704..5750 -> 0.04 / 28.4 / 27.7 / 29.6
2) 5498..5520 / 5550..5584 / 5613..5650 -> -0.03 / 27.9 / 29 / 28.4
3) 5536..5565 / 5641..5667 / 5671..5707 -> 0.04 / 29.2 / 28.3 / 29.4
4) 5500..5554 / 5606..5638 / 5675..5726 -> 0.00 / 28.1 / 28.7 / 29.4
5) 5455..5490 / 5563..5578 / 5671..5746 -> 0.00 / 27.7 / 28.6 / 29.5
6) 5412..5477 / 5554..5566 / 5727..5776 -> -0.02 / 28.3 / 29.4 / 29.5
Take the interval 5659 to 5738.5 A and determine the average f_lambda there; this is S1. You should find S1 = 29.2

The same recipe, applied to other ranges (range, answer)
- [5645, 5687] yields 28.7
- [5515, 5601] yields 28.3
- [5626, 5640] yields 28.6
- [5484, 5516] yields 28.3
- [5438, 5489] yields 27.9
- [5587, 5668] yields 28.1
